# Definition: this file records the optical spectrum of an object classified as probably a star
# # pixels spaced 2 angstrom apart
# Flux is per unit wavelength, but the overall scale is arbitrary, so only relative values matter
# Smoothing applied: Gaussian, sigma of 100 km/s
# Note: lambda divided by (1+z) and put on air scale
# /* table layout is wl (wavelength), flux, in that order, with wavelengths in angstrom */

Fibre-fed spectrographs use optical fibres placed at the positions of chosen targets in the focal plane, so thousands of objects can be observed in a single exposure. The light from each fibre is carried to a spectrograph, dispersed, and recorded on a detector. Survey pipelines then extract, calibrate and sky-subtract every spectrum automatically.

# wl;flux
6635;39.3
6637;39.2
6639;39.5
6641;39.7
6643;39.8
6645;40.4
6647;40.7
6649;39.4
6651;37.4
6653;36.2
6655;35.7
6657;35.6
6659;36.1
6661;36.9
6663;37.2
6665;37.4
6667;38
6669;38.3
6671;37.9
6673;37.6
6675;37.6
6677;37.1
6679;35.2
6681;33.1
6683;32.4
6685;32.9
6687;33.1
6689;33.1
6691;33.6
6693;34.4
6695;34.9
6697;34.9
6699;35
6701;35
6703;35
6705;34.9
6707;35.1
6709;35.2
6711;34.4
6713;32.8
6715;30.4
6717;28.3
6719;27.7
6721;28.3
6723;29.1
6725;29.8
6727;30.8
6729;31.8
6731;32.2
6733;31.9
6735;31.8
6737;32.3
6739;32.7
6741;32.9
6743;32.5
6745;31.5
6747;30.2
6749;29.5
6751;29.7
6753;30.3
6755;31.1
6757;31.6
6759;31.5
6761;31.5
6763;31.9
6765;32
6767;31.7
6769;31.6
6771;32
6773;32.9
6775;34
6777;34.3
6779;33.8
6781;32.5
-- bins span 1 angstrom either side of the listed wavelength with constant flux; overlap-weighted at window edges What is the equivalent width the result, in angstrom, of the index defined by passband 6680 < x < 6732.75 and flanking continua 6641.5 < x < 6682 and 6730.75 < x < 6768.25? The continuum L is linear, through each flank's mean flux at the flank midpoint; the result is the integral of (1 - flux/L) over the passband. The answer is 2.8 angstrom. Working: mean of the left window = 37.4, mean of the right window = 31.5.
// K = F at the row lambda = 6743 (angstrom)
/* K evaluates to 32.5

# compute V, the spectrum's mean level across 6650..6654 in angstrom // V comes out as 36.8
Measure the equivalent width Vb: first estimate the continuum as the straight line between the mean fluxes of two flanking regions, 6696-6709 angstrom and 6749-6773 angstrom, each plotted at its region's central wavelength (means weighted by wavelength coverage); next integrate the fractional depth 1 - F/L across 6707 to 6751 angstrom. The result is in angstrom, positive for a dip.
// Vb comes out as 2.69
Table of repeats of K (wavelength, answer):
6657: 35.6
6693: 34.4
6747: 30.2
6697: 34.9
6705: 34.9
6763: 31.9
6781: 32.5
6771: 32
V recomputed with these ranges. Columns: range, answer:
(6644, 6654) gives 38.8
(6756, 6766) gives 31.7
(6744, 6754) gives 30.2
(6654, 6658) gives 35.7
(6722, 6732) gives 30.7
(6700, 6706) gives 35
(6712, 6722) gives 29.5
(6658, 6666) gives 36.9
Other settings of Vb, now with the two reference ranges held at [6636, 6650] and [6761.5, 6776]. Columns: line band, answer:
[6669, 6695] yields 1.7 angstrom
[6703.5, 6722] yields 1.9 angstrom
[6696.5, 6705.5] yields 0.3 angstrom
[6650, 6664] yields 0.9 angstrom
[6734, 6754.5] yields 1.5 angstrom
